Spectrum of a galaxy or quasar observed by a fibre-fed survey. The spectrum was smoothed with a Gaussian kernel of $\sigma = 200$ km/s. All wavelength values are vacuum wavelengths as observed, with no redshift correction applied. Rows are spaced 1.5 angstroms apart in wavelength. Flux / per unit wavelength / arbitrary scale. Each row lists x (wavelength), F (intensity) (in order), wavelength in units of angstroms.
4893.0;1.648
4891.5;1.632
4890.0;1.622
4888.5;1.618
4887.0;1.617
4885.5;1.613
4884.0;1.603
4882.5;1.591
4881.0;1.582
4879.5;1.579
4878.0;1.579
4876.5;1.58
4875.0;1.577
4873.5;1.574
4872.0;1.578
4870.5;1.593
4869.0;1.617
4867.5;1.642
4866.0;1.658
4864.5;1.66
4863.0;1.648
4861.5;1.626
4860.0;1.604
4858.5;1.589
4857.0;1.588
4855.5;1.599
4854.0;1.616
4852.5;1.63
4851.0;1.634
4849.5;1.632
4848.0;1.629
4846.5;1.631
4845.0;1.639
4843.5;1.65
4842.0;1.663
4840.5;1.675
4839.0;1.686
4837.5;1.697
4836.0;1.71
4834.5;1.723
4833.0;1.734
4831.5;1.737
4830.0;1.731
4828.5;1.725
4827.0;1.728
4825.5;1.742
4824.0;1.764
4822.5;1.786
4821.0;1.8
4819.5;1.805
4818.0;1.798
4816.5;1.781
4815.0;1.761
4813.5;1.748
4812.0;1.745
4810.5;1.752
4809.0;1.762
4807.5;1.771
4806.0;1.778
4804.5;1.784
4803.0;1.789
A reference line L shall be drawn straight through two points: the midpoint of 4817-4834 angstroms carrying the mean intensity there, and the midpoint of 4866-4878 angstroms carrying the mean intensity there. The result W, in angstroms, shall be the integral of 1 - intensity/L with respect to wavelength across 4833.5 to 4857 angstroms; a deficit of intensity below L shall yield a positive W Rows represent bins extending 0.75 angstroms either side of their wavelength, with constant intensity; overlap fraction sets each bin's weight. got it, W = 0.52 angstroms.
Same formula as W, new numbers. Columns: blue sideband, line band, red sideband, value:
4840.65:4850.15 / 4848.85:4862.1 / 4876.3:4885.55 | 0.1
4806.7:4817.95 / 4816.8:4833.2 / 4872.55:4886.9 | -0.3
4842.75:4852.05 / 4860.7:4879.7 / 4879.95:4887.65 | 0.0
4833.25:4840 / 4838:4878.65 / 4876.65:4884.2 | 0.6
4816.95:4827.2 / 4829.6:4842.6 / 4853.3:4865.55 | 0.1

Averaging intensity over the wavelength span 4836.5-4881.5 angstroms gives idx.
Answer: 1.62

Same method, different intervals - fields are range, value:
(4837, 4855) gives 1.65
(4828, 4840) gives 1.72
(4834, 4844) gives 1.69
